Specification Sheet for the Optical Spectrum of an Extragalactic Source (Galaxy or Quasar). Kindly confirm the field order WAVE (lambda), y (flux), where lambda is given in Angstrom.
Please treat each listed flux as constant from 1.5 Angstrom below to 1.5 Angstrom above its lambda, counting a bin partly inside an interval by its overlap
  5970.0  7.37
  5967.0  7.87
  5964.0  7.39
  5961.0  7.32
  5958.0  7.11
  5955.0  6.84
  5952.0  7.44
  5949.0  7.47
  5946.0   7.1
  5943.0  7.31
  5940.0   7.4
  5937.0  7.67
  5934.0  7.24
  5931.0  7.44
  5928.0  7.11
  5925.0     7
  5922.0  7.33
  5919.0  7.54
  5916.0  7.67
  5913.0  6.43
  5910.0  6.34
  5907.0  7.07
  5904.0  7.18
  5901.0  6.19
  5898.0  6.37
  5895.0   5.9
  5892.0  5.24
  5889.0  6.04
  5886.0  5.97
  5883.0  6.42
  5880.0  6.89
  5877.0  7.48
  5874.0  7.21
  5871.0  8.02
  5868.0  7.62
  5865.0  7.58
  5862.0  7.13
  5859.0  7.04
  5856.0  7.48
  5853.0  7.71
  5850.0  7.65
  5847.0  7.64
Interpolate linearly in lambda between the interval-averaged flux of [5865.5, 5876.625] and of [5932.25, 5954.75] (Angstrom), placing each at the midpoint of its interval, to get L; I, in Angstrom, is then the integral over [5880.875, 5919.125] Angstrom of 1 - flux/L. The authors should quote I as 5.30 Angstrom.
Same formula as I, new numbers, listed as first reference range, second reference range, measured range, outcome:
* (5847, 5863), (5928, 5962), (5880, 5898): 3.29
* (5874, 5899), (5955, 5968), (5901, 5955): -2.26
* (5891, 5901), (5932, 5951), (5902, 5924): -2.03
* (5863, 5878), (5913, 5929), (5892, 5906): 2.05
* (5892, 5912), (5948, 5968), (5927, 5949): -1.06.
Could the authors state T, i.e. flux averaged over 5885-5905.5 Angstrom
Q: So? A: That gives 6.13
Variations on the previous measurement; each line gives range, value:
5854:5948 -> 6.99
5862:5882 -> 7.42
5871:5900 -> 6.47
